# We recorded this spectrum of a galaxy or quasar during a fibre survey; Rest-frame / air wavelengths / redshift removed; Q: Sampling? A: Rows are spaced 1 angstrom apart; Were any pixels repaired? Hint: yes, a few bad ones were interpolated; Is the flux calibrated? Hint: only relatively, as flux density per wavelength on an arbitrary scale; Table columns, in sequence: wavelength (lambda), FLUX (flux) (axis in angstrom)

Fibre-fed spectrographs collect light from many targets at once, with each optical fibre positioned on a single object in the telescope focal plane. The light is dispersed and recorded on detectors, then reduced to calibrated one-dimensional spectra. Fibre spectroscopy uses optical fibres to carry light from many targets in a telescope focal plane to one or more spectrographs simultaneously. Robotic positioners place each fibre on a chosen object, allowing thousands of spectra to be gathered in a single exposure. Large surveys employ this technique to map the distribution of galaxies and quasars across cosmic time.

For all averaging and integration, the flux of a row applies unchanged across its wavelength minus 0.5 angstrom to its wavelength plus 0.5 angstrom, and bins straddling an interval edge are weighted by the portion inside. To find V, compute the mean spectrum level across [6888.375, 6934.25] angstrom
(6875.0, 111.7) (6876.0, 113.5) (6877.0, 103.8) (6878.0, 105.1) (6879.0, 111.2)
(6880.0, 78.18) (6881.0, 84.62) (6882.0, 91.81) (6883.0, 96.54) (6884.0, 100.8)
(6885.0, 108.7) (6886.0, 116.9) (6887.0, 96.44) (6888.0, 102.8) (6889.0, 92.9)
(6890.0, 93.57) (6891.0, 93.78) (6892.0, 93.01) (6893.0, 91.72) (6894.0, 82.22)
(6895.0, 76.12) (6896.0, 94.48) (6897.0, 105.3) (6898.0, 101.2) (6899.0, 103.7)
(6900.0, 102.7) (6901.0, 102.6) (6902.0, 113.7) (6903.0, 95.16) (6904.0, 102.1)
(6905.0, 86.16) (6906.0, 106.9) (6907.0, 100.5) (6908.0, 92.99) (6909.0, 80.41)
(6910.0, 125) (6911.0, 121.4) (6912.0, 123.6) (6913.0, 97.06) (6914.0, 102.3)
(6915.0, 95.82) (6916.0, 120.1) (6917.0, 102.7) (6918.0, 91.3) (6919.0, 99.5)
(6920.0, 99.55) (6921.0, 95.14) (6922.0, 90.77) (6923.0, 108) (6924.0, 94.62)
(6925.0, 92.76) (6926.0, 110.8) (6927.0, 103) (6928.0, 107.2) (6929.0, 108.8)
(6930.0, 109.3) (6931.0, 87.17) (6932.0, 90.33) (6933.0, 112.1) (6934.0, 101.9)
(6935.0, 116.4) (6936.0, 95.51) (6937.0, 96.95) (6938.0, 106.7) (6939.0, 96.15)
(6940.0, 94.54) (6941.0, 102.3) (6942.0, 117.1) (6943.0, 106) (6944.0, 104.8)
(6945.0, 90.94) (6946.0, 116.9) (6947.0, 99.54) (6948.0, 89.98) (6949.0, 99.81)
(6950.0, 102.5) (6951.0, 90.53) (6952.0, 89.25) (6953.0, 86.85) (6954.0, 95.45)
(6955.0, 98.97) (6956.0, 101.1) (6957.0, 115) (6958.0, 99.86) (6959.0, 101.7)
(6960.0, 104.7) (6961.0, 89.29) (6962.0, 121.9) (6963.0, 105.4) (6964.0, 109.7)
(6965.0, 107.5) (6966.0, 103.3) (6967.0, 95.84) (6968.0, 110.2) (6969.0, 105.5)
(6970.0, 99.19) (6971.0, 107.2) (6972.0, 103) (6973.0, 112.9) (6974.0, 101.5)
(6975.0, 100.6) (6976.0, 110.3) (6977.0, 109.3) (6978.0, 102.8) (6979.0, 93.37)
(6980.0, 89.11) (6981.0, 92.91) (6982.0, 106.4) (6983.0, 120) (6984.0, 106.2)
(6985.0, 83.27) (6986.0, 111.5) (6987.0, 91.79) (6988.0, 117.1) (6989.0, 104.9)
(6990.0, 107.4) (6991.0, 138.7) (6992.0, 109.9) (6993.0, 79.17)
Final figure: 100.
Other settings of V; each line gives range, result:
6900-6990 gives 102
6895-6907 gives 100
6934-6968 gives 102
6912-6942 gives 102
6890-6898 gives 91.8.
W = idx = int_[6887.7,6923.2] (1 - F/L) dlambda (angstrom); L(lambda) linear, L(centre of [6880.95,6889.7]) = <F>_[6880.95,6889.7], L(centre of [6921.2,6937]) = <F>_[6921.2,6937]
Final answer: 0.37 angstrom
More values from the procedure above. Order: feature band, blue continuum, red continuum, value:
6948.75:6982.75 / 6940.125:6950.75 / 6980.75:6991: 0.7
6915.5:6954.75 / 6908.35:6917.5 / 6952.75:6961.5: 1.1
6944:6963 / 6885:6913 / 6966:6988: 0.4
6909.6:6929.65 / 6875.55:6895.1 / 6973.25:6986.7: -1.1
